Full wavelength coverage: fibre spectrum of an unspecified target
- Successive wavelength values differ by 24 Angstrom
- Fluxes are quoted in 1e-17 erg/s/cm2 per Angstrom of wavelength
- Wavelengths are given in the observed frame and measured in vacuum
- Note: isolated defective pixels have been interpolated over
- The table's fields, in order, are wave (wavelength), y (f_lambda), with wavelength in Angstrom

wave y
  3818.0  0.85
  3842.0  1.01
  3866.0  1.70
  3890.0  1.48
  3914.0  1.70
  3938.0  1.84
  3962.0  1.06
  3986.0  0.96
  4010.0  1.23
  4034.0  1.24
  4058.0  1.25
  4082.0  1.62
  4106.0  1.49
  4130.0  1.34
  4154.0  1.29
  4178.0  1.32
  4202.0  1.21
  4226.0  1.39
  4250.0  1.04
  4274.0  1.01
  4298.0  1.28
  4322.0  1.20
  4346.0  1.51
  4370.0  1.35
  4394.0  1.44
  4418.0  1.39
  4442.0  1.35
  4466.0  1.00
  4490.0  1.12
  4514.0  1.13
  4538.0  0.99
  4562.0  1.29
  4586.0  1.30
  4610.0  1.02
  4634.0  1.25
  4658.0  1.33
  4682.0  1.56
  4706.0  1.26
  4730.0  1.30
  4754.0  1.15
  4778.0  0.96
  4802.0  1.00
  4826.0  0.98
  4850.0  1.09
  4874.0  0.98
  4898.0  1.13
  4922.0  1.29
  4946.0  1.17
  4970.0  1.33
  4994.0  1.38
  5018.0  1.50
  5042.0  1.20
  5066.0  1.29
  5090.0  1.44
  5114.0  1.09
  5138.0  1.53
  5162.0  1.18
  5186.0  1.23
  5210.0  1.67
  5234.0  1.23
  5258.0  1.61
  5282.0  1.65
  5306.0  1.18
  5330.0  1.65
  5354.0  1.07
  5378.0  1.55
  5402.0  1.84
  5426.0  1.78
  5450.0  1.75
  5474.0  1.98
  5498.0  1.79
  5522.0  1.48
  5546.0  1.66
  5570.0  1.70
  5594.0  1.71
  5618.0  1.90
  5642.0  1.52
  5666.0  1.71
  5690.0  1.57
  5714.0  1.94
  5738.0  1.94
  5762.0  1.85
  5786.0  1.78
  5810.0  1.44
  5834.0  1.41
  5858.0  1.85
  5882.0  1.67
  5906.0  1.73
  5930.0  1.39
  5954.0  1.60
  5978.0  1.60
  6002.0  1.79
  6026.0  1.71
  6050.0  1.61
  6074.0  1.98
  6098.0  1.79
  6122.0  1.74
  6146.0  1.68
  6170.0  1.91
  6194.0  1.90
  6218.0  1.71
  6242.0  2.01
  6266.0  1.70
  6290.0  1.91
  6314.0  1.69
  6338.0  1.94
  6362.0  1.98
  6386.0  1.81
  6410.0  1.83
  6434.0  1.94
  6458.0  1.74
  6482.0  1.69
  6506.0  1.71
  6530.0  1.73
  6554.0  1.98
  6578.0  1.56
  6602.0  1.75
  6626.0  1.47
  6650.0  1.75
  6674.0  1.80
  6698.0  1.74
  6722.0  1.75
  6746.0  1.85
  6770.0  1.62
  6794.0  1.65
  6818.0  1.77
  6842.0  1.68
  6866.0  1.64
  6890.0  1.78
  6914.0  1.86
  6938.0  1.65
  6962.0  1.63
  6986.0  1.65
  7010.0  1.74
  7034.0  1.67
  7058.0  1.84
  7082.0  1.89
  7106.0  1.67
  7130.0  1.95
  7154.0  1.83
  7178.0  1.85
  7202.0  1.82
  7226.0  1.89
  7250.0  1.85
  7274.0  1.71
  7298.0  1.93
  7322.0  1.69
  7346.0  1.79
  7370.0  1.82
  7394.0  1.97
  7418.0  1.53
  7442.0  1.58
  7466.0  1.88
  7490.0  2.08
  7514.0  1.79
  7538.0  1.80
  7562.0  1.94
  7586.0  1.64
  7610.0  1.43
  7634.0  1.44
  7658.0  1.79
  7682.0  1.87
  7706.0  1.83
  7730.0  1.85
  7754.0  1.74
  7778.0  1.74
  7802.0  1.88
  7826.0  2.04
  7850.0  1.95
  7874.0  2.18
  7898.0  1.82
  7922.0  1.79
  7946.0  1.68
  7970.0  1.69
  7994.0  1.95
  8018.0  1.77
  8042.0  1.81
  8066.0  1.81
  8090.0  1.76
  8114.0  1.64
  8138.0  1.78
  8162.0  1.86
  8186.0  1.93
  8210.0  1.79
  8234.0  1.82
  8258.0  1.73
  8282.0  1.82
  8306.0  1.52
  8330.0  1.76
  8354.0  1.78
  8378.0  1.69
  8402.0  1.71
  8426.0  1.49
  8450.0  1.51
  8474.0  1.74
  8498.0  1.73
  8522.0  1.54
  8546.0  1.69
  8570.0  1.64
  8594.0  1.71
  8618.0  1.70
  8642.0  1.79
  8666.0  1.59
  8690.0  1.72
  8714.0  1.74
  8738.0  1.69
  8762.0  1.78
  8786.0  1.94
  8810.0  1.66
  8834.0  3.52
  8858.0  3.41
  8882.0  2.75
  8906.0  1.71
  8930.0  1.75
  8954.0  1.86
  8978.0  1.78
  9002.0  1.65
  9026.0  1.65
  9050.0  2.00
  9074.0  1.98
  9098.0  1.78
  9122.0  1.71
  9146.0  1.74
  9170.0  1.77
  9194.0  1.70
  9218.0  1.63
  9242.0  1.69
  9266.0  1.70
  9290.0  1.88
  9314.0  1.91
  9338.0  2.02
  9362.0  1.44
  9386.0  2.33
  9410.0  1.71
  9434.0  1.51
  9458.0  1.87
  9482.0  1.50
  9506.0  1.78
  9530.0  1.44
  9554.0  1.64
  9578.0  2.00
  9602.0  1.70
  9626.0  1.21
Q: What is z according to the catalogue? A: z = 0.35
